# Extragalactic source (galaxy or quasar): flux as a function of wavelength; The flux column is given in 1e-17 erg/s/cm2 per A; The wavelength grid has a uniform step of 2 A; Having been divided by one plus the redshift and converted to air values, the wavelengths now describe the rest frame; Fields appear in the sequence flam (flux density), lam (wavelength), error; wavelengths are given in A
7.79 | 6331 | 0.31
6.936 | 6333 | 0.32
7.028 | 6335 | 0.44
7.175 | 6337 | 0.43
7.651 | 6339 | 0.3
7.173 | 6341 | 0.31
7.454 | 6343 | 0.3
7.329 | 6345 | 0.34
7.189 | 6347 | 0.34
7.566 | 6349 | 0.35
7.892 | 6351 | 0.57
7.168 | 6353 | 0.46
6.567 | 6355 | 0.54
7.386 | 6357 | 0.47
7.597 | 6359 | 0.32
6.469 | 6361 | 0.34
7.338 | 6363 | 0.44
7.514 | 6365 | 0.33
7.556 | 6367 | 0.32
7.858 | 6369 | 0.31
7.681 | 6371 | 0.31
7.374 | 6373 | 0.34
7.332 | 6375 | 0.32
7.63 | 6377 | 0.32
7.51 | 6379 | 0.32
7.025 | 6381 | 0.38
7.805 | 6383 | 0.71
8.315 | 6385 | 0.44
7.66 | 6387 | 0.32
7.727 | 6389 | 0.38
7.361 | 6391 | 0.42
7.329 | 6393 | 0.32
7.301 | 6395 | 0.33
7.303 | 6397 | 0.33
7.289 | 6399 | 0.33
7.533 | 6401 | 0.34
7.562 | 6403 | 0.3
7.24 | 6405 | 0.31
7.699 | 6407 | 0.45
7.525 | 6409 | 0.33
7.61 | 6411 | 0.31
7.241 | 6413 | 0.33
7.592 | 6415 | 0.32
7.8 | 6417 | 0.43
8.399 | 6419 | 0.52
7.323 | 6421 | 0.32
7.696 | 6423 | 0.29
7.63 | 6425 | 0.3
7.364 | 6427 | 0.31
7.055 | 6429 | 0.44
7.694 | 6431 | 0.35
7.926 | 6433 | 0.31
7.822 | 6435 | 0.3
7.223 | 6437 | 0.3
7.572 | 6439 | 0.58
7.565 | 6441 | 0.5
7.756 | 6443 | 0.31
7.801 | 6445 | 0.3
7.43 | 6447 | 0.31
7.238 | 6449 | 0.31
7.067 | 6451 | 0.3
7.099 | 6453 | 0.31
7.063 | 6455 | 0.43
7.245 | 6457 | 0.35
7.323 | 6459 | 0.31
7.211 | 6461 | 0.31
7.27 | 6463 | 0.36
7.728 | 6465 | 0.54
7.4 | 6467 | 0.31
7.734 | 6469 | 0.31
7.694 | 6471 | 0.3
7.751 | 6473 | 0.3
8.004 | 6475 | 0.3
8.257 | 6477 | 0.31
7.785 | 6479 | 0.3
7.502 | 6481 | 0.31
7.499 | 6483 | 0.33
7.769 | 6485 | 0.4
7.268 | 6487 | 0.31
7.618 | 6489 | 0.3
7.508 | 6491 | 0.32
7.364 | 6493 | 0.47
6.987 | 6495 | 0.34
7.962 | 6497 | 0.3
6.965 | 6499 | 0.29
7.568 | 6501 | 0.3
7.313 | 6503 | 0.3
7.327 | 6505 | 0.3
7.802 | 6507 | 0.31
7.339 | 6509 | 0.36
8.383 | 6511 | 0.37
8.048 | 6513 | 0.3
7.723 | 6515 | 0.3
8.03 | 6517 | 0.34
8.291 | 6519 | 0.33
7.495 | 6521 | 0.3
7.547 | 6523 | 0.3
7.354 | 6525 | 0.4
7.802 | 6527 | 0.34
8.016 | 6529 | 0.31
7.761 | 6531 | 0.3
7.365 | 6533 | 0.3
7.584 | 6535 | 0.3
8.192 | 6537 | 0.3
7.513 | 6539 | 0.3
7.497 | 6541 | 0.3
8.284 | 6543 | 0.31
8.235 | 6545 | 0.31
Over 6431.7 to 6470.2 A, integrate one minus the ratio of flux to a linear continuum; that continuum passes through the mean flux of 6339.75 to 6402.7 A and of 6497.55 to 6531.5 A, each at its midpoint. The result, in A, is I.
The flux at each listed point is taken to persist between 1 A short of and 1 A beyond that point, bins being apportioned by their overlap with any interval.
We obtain 0.6 A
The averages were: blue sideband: 7.43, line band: 7.45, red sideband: 7.69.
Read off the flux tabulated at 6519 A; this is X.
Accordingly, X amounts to 8.291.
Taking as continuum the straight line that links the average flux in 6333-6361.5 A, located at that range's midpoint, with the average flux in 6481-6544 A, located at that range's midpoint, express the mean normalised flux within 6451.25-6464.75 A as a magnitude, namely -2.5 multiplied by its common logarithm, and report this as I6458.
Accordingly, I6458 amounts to 0.04 mag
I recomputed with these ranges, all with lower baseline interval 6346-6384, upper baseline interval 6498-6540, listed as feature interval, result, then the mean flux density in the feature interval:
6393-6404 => 0.10 A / 7.39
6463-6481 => -0.36 A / 7.75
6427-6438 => -0.01 A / 7.53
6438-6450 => -0.03 A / 7.56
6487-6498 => 0.24 A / 7.47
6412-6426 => -0.32 A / 7.67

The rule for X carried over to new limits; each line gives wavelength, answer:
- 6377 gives 7.63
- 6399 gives 7.289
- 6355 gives 6.567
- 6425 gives 7.63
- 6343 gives 7.454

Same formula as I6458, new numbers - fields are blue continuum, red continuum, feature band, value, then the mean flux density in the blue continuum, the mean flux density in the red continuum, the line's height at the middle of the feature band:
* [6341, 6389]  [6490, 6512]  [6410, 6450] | -0.02 mag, 7.44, 7.5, 7.47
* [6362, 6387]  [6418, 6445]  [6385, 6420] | 0.01 mag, 7.58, 7.62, 7.6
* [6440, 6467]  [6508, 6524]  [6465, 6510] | 0.01 mag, 7.37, 7.86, 7.63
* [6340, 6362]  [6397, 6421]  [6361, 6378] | -0.02 mag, 7.25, 7.57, 7.35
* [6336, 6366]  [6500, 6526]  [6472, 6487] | -0.02 mag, 7.3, 7.71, 7.62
